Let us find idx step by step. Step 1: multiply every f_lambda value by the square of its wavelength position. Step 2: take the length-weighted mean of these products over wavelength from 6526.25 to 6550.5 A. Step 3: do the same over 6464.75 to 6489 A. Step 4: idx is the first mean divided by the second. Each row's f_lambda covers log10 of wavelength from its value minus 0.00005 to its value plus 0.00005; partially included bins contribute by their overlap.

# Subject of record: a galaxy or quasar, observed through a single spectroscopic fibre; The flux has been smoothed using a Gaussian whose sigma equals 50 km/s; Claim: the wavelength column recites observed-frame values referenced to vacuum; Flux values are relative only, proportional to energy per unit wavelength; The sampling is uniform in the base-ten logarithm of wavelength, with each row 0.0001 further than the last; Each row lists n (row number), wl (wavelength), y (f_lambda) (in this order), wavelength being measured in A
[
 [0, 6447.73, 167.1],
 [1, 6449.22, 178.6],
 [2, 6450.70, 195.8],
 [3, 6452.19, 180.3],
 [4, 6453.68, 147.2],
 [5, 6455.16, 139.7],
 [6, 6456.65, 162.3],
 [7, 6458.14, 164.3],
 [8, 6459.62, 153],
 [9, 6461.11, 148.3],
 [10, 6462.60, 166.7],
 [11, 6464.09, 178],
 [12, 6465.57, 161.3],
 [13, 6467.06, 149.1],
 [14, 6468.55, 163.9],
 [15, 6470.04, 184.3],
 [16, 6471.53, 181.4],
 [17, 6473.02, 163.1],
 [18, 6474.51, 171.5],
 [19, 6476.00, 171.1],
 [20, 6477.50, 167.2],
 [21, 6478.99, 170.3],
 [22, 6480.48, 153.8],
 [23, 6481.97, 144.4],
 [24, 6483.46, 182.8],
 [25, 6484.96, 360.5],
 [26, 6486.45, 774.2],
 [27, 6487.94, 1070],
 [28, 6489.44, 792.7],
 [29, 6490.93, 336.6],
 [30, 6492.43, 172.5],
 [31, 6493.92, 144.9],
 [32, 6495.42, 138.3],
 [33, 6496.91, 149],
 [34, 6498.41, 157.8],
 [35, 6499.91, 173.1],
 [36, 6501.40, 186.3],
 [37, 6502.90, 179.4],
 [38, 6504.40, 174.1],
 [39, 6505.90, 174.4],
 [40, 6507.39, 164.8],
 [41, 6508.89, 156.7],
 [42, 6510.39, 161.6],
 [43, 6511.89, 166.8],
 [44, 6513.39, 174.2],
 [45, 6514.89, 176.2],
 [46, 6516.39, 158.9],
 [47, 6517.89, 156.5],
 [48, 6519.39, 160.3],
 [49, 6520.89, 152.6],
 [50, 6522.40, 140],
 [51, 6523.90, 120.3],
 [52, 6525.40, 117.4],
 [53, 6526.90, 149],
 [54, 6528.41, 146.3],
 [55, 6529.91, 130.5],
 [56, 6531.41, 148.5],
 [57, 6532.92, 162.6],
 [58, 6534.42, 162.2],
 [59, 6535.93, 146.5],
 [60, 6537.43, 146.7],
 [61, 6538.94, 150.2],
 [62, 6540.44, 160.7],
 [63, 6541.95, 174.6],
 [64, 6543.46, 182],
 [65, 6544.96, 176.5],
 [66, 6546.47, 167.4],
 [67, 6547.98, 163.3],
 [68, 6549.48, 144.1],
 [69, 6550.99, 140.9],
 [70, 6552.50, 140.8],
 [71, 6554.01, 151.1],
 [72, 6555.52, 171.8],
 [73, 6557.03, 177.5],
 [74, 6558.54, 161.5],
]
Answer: 0.57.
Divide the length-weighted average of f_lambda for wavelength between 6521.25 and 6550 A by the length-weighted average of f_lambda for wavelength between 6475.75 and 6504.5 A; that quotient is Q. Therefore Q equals 0.52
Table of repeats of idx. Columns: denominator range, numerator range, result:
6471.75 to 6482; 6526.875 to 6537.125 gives 0.92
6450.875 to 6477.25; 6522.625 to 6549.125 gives 0.95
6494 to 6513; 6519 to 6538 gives 0.88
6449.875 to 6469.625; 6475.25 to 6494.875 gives 2.20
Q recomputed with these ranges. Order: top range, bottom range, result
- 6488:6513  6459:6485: 1.38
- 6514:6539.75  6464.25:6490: 0.50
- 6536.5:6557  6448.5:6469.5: 0.98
